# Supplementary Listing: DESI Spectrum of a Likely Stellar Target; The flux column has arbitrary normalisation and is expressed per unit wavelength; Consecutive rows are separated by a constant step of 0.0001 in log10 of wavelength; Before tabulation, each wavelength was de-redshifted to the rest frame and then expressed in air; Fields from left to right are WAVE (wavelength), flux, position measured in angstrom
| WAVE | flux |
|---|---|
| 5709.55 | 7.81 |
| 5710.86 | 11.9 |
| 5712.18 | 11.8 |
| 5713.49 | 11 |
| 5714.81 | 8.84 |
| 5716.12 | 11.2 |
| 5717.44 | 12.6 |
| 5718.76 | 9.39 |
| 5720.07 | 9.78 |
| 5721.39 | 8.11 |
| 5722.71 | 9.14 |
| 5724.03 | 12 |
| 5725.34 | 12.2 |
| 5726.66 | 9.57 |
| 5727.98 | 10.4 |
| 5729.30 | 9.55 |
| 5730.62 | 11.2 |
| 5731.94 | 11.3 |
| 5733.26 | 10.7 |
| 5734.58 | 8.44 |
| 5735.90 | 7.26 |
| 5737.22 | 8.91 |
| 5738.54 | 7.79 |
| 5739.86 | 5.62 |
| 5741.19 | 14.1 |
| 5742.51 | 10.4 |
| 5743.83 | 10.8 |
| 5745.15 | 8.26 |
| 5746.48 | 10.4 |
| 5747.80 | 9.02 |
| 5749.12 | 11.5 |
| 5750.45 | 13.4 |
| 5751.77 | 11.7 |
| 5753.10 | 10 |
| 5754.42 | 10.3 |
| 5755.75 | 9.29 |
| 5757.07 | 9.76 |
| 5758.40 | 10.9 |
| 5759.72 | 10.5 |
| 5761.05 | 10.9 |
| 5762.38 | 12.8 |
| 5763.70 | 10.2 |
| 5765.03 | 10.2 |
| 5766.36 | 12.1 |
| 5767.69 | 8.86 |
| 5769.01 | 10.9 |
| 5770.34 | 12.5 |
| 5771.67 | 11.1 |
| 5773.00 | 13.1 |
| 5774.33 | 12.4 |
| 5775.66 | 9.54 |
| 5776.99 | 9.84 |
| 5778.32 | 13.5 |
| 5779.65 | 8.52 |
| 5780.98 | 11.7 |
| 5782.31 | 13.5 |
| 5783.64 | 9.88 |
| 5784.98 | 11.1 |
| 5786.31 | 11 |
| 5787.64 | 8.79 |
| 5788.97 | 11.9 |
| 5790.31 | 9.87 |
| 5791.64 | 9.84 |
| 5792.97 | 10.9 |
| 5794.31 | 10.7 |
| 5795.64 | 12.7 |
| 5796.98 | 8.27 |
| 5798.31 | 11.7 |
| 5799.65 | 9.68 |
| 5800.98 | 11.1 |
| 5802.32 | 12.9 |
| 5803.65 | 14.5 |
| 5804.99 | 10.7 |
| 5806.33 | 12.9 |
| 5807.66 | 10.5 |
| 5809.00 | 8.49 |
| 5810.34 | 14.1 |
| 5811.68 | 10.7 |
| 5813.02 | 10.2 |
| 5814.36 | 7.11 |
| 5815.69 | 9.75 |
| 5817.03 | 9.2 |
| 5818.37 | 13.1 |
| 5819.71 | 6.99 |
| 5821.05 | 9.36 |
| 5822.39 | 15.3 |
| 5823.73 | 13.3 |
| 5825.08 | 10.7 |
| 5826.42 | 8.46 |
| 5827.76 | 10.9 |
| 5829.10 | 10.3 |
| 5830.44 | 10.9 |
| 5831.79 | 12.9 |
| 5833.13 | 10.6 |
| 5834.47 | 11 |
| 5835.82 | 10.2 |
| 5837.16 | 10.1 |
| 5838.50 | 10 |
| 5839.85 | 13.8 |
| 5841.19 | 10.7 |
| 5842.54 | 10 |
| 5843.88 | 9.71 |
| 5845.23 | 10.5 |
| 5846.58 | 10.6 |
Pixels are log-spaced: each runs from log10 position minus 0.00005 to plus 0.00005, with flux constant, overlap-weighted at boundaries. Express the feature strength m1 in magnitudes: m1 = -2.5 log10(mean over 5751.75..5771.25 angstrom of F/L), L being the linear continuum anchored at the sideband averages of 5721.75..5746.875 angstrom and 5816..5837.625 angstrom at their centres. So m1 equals -0.06 mag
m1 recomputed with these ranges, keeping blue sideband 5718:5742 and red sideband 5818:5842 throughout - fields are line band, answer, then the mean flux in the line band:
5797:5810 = -0.06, 11.3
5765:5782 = -0.09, 11.2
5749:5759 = -0.08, 10.8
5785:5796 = -0.02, 10.7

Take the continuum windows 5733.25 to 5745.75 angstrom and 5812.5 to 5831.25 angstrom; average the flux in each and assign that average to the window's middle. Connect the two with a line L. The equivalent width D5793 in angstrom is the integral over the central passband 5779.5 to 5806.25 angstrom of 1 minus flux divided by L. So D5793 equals -2.88 angstrom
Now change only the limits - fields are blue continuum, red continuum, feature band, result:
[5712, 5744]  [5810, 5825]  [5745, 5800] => -2.23 angstrom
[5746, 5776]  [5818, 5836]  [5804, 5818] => 0.58 angstrom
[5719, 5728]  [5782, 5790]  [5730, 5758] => 0.95 angstrom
